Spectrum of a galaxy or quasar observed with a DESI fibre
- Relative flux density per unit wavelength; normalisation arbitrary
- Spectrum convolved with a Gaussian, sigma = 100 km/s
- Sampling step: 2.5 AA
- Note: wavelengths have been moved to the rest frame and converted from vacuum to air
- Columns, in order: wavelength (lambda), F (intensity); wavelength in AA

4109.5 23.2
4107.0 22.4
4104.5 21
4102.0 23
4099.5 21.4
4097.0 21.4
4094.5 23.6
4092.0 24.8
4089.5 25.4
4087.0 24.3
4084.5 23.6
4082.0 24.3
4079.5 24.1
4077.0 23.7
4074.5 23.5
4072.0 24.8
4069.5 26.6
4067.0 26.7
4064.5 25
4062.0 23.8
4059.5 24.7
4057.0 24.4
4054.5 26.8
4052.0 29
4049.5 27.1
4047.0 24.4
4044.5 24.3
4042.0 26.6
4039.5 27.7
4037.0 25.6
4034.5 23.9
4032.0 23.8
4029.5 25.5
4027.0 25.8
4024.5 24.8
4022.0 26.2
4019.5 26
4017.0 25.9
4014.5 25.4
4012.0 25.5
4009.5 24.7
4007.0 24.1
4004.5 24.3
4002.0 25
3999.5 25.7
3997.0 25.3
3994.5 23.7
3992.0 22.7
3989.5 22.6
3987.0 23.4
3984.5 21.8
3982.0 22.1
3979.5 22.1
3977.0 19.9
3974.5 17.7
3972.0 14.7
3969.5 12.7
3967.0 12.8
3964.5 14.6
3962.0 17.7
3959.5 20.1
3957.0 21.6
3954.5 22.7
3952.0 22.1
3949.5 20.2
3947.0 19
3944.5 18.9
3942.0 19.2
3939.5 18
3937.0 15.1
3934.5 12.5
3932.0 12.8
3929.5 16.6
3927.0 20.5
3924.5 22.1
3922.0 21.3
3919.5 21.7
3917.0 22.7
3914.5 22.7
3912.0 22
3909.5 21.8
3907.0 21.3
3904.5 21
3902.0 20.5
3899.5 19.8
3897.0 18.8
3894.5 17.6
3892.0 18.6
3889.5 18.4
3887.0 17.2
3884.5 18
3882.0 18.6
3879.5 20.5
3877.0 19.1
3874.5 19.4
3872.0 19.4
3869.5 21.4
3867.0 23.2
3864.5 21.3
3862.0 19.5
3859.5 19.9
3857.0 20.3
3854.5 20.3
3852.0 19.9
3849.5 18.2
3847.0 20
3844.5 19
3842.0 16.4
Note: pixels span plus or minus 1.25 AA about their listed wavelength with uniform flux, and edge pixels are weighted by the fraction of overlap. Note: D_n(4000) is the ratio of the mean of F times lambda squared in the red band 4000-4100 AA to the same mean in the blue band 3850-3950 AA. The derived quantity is 1.4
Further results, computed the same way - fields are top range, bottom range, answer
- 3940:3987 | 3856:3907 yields 1.01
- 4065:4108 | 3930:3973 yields 1.47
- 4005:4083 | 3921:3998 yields 1.37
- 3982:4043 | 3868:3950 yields 1.35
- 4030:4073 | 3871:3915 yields 1.41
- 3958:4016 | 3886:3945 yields 1.15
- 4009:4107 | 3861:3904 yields 1.39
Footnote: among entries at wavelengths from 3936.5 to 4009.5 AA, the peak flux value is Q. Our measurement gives 25.7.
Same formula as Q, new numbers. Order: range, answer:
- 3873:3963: 22.7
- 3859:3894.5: 23.2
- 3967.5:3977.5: 19.9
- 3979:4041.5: 27.7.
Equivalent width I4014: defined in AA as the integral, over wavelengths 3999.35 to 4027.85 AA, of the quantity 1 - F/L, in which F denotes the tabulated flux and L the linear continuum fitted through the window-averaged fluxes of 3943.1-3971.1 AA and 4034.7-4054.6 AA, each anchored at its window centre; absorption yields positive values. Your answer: -2.2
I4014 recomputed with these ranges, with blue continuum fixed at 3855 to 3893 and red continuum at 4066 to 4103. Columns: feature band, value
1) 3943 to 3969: 3.1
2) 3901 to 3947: 2.7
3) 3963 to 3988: 4.2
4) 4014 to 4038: -2.6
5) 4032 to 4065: -3.2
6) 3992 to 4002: -1.1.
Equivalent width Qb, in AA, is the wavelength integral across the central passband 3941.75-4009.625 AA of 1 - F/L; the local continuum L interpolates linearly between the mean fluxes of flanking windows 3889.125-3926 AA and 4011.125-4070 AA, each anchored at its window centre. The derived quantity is 7.5 AA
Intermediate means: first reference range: 20.7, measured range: 20.7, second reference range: 25.6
